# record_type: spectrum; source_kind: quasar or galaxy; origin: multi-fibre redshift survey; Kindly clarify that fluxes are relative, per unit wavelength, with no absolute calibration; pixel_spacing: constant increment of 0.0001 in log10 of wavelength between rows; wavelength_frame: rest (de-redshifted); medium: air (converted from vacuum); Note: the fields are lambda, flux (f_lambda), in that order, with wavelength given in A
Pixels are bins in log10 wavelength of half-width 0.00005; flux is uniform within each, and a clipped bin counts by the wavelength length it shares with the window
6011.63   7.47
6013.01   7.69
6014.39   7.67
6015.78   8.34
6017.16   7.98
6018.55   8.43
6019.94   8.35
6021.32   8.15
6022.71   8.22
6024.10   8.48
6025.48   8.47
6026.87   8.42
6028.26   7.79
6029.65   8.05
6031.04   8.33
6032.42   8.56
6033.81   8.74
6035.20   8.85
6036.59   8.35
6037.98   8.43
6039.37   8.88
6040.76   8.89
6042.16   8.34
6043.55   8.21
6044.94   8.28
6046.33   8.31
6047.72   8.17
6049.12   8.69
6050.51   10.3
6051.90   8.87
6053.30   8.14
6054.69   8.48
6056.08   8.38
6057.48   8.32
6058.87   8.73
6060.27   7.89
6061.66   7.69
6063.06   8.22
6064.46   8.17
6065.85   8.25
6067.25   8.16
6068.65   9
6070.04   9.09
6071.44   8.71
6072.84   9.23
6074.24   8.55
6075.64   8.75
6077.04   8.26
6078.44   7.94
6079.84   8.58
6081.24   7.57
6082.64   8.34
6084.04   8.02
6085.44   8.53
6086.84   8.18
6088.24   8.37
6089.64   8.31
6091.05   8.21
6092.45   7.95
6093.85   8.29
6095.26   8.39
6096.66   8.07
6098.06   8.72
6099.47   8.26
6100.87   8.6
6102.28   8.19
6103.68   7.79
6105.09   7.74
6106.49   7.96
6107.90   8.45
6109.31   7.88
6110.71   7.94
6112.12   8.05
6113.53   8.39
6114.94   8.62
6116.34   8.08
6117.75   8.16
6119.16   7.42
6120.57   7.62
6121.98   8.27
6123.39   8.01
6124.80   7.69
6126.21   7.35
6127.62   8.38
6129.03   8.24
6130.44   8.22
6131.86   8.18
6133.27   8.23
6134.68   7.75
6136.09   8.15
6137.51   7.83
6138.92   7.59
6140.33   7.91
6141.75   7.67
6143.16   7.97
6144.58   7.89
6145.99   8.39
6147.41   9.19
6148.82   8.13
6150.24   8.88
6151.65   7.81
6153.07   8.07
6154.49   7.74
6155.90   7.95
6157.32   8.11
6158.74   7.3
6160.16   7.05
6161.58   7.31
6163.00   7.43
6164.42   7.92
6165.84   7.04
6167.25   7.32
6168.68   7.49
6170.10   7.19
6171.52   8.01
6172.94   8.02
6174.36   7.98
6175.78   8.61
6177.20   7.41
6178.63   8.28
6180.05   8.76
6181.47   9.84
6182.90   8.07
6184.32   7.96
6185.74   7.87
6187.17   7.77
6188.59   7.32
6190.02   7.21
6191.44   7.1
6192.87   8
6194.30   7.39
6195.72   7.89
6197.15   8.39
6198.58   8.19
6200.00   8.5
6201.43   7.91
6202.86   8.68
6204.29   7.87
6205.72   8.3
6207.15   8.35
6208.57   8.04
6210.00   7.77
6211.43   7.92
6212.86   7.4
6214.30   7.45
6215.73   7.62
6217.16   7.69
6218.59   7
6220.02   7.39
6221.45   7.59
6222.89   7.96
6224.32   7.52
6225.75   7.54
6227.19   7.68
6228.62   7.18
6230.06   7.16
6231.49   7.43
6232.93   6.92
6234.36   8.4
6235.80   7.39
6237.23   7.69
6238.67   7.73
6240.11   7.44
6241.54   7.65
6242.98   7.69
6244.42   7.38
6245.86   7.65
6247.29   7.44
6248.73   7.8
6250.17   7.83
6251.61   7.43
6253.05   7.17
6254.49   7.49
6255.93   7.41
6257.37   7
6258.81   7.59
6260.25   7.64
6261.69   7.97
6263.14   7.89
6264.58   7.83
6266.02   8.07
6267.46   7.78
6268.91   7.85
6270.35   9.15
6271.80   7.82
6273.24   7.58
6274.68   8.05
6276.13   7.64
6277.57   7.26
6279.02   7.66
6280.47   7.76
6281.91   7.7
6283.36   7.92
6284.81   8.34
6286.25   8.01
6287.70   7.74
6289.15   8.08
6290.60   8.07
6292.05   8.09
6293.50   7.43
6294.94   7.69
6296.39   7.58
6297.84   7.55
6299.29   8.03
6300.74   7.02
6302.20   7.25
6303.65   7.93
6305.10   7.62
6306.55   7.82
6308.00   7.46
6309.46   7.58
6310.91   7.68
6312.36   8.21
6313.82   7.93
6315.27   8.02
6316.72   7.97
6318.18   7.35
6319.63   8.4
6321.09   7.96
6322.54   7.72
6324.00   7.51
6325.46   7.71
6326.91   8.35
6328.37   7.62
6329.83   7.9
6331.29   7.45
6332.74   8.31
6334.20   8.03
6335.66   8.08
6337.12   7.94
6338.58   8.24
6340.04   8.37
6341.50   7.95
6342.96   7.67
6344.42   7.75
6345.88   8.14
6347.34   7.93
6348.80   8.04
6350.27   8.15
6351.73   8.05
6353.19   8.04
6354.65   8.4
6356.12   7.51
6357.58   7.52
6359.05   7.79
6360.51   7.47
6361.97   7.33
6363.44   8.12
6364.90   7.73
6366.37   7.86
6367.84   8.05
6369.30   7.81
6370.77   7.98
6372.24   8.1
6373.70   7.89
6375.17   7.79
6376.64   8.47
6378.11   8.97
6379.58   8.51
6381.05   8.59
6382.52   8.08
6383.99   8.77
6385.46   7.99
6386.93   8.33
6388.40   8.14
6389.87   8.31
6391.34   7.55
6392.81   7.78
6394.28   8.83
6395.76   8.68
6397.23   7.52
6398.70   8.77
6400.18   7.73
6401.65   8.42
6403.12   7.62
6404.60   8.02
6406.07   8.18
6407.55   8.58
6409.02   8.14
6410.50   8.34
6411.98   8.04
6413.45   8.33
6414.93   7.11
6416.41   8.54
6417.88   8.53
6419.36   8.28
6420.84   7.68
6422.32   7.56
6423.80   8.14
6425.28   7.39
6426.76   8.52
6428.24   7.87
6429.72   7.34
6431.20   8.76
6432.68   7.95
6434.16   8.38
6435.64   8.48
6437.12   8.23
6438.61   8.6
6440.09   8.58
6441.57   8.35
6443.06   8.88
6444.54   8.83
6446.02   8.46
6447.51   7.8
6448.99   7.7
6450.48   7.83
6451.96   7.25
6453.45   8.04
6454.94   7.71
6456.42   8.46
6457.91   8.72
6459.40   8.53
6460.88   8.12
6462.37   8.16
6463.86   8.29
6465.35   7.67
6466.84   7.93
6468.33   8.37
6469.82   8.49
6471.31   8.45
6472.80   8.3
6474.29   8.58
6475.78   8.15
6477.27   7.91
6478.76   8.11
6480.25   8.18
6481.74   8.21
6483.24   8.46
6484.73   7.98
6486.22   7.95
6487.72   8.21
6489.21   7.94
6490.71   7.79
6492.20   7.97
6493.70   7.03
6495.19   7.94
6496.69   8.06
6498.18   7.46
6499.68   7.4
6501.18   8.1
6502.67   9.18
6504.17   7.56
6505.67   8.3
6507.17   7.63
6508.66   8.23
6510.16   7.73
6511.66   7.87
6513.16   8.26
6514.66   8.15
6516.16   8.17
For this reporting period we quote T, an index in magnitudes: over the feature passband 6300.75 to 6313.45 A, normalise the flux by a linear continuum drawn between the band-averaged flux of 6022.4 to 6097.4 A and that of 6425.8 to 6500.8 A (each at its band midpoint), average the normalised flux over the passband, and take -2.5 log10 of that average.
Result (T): 0.08 mag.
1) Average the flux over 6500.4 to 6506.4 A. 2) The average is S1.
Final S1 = 8.28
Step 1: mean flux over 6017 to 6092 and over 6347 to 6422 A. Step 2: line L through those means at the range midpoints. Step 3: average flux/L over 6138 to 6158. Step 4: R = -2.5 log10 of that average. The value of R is 0.031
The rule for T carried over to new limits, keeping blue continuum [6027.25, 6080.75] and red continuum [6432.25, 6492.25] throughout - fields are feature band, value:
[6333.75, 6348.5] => 0.036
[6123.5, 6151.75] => 0.046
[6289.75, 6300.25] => 0.074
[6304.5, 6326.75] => 0.066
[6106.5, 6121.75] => 0.050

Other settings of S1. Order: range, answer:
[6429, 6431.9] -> 8.05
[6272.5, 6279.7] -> 7.64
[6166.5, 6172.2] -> 7.5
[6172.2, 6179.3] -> 8.06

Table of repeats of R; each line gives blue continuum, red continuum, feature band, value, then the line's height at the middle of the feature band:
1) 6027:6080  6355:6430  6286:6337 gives 0.05 mag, 8.16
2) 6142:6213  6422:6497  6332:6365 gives 0.02 mag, 8.06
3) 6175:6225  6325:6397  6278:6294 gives 0.01 mag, 7.98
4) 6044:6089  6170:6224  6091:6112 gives 0.02 mag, 8.3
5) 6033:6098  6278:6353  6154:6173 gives 0.09 mag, 8.21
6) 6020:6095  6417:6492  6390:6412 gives 0.01 mag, 8.2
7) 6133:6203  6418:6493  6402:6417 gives 0.00 mag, 8.12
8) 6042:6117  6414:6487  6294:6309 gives 0.09 mag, 8.23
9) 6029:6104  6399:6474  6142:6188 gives 0.05 mag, 8.35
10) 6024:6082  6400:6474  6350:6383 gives 0.03 mag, 8.22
